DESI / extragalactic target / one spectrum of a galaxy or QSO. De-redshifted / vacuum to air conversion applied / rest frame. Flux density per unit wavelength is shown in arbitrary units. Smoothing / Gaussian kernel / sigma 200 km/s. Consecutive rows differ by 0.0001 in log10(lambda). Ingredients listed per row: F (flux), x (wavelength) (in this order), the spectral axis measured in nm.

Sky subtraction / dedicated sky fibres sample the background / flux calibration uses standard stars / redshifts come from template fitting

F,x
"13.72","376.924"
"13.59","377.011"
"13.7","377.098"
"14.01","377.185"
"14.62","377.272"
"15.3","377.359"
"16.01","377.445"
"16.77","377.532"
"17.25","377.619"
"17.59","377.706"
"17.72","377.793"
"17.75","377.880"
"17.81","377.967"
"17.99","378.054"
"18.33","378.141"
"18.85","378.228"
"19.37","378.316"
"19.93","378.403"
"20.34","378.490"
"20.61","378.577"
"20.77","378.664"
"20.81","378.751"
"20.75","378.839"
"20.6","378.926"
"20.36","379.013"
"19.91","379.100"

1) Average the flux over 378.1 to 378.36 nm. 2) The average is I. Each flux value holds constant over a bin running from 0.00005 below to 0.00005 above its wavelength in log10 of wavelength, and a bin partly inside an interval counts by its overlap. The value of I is 18.8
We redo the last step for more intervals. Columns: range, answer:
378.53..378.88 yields 20.7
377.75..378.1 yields 17.8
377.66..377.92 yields 17.7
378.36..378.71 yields 20.5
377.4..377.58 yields 16.5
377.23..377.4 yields 14.9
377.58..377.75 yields 17.4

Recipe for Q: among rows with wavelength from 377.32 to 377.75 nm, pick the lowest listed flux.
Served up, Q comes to 15.3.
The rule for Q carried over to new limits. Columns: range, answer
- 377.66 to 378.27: 17.59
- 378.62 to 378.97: 20.6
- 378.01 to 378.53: 17.99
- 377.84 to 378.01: 17.75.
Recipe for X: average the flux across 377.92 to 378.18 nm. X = 18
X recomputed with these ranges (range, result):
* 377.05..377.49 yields 14.7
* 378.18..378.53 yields 19.6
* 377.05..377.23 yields 13.8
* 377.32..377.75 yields 16.6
